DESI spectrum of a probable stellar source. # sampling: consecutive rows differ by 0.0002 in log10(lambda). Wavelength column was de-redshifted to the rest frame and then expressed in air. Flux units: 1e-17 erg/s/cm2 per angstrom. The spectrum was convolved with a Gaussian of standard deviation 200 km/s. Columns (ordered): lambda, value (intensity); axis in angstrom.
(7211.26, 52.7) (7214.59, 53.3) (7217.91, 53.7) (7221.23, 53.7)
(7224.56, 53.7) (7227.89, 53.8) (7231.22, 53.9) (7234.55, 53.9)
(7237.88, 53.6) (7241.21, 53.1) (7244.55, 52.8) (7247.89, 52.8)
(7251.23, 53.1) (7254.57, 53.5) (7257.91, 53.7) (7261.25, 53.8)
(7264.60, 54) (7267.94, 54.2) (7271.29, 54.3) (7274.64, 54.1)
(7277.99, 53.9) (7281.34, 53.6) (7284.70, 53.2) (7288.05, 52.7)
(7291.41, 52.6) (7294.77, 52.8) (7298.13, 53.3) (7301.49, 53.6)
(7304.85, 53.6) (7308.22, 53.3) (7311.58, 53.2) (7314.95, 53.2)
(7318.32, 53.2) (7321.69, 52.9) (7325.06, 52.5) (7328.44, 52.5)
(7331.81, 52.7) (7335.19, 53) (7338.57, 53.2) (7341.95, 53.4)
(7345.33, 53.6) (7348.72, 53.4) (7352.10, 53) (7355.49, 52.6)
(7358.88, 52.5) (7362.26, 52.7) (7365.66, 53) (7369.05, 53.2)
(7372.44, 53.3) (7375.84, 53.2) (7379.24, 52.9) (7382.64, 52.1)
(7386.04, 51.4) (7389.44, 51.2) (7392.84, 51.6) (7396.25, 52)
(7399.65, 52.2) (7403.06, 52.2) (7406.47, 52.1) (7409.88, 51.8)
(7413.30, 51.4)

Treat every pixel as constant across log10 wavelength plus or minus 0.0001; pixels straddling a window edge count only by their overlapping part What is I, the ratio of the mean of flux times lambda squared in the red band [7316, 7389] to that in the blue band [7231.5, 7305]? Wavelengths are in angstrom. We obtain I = 1.01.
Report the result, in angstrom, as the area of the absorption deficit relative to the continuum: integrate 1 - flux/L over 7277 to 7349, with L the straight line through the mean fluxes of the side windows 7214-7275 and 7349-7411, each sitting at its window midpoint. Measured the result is -0.2 angstrom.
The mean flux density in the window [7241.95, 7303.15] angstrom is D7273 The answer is 53.4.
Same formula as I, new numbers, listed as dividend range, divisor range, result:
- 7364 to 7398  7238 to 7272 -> 1.01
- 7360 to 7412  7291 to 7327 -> 1.01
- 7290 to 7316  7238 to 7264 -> 1.01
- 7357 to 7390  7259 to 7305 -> 1.01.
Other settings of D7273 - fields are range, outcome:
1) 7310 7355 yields 53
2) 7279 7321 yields 53.2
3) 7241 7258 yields 53.1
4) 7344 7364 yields 52.9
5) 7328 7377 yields 53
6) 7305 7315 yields 53.3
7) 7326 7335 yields 52.6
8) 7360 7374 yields 53.1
